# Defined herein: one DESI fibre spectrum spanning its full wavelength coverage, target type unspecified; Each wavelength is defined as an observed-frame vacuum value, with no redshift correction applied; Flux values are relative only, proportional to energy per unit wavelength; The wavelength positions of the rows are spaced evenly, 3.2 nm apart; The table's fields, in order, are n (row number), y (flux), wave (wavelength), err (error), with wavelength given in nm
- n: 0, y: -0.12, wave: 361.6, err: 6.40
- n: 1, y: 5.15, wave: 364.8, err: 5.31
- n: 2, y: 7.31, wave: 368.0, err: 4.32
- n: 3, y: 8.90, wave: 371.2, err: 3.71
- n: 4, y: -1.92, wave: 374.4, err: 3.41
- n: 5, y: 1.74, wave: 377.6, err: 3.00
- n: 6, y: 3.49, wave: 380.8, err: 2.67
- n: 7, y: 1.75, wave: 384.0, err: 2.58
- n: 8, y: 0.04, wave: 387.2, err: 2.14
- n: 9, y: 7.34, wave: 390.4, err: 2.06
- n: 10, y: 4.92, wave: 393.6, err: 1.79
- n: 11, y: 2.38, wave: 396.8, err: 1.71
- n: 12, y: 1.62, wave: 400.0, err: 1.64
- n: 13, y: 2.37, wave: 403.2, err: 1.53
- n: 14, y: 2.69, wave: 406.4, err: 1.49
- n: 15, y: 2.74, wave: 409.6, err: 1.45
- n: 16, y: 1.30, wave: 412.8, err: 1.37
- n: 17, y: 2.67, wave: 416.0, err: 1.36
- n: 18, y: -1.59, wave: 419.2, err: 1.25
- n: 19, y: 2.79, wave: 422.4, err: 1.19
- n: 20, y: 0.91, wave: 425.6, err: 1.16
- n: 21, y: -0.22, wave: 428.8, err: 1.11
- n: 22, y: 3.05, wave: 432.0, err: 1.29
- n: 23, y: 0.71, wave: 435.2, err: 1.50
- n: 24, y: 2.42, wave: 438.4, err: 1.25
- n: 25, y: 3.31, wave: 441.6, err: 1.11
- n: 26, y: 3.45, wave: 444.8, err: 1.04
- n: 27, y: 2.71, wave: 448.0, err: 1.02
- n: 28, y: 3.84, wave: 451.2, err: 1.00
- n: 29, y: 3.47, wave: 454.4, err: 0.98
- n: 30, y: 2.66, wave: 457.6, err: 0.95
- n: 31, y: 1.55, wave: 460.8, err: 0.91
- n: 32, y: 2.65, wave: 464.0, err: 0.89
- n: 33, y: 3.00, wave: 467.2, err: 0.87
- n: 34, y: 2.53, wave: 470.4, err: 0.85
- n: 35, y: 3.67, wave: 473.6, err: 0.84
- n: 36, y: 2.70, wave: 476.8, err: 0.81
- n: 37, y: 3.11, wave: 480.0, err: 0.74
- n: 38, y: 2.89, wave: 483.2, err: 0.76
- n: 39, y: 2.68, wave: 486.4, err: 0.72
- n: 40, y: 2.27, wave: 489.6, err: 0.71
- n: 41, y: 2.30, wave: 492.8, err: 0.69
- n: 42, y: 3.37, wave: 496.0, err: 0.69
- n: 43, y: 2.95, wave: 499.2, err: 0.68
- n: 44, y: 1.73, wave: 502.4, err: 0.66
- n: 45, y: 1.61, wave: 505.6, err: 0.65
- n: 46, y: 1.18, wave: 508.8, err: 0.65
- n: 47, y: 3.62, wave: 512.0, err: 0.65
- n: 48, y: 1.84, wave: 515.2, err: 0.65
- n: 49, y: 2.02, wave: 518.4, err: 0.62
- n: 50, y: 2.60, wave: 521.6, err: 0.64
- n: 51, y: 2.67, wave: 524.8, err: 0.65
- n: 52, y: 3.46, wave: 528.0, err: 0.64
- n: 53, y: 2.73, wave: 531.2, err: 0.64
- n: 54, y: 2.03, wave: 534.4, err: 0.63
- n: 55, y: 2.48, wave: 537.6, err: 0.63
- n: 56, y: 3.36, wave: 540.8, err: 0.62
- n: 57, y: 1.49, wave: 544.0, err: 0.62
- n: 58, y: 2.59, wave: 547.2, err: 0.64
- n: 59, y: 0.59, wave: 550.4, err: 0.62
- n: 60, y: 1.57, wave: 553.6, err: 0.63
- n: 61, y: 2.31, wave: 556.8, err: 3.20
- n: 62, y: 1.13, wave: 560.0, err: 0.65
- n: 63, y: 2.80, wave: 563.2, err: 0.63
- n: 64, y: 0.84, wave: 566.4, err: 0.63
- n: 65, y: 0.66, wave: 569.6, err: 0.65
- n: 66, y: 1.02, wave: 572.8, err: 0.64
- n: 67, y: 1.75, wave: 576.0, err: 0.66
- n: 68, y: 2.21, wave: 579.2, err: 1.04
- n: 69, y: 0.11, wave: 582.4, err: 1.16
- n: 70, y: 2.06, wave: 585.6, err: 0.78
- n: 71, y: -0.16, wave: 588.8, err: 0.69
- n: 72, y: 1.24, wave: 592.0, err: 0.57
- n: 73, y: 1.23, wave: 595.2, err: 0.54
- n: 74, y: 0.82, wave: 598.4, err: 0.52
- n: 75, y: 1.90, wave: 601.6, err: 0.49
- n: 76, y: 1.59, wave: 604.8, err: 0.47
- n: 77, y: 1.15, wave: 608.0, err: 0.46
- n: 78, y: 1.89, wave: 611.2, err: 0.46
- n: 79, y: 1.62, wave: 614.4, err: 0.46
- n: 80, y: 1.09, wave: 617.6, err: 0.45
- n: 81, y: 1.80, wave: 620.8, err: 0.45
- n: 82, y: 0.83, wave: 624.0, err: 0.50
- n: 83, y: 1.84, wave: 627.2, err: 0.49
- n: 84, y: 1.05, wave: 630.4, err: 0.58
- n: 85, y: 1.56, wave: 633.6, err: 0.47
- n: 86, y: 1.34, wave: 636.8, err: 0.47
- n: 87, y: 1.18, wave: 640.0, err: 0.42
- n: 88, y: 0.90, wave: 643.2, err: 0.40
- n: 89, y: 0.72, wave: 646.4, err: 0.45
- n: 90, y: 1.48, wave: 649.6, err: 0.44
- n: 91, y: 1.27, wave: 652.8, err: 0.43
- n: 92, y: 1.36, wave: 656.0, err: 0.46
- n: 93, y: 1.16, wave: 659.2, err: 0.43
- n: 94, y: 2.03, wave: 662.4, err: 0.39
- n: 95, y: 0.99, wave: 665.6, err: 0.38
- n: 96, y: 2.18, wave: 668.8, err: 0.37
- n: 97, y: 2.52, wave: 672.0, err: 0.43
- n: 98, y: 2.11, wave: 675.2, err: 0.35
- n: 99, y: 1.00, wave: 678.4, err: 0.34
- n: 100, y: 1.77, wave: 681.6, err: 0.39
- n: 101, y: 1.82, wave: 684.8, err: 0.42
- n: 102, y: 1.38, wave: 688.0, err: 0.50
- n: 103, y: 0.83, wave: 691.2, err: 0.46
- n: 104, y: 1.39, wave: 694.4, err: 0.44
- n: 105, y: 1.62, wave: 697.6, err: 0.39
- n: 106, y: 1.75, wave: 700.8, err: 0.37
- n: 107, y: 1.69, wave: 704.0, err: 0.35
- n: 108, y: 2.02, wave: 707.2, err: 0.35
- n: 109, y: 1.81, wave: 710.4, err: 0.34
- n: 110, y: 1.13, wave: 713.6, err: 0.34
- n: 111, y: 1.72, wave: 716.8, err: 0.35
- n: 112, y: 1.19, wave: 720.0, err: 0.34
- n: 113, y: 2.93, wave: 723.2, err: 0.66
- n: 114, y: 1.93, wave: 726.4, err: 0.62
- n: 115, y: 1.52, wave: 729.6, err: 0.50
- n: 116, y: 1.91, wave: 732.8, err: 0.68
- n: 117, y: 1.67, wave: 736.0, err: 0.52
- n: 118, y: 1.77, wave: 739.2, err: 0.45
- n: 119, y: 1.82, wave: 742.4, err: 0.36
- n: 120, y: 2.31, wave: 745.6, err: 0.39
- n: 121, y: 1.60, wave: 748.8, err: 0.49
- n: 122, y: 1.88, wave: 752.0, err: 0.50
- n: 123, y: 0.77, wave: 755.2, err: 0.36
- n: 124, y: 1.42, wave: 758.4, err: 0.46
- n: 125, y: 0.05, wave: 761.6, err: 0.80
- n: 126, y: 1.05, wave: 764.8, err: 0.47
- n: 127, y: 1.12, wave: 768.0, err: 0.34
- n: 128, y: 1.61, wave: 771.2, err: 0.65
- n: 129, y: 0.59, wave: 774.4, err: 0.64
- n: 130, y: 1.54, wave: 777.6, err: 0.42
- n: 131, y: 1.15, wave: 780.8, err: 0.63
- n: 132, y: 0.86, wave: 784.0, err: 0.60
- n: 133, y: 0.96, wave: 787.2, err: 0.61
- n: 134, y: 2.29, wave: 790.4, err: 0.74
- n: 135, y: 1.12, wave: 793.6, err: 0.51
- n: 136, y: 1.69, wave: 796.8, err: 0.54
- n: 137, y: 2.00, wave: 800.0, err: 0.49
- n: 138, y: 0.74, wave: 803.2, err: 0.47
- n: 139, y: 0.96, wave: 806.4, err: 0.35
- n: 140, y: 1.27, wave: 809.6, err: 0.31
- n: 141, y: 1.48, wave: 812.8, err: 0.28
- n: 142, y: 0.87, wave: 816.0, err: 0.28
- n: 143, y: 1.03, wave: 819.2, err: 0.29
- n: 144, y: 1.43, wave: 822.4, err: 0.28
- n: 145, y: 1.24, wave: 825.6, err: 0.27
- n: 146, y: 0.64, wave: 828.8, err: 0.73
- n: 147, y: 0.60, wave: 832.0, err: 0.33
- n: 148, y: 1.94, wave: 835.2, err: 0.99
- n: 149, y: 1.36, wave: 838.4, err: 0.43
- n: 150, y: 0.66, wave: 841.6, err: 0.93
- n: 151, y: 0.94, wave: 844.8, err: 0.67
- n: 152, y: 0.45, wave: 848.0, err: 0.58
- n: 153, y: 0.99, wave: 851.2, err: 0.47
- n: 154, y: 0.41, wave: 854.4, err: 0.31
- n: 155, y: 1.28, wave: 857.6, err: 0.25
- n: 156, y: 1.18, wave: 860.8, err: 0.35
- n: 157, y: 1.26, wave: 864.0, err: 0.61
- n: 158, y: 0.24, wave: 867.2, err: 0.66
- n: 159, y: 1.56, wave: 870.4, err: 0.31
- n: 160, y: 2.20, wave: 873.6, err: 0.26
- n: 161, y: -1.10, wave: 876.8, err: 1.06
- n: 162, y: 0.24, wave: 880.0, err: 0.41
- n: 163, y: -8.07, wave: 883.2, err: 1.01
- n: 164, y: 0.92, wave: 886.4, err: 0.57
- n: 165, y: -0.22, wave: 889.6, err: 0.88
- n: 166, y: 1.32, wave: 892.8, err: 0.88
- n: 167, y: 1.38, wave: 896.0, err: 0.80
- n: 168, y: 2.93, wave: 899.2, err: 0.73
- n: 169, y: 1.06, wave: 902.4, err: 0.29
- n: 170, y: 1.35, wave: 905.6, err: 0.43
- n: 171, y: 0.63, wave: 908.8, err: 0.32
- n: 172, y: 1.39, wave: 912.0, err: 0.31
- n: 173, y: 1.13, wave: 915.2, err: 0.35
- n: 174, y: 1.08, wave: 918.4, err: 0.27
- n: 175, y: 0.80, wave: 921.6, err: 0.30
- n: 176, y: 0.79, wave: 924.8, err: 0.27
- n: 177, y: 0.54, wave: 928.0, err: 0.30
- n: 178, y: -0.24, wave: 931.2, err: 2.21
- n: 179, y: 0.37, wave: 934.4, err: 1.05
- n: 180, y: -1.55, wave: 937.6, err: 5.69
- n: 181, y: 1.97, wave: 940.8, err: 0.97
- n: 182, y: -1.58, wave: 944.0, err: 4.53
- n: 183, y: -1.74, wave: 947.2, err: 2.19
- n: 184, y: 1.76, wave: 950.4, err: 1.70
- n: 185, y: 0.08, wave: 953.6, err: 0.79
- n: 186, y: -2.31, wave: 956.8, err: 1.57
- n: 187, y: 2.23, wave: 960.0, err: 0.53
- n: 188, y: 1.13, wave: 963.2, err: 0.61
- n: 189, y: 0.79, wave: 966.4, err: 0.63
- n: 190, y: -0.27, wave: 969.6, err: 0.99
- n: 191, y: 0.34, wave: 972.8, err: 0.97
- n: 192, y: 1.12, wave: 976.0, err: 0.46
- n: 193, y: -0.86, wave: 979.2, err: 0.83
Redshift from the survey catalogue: 0.797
